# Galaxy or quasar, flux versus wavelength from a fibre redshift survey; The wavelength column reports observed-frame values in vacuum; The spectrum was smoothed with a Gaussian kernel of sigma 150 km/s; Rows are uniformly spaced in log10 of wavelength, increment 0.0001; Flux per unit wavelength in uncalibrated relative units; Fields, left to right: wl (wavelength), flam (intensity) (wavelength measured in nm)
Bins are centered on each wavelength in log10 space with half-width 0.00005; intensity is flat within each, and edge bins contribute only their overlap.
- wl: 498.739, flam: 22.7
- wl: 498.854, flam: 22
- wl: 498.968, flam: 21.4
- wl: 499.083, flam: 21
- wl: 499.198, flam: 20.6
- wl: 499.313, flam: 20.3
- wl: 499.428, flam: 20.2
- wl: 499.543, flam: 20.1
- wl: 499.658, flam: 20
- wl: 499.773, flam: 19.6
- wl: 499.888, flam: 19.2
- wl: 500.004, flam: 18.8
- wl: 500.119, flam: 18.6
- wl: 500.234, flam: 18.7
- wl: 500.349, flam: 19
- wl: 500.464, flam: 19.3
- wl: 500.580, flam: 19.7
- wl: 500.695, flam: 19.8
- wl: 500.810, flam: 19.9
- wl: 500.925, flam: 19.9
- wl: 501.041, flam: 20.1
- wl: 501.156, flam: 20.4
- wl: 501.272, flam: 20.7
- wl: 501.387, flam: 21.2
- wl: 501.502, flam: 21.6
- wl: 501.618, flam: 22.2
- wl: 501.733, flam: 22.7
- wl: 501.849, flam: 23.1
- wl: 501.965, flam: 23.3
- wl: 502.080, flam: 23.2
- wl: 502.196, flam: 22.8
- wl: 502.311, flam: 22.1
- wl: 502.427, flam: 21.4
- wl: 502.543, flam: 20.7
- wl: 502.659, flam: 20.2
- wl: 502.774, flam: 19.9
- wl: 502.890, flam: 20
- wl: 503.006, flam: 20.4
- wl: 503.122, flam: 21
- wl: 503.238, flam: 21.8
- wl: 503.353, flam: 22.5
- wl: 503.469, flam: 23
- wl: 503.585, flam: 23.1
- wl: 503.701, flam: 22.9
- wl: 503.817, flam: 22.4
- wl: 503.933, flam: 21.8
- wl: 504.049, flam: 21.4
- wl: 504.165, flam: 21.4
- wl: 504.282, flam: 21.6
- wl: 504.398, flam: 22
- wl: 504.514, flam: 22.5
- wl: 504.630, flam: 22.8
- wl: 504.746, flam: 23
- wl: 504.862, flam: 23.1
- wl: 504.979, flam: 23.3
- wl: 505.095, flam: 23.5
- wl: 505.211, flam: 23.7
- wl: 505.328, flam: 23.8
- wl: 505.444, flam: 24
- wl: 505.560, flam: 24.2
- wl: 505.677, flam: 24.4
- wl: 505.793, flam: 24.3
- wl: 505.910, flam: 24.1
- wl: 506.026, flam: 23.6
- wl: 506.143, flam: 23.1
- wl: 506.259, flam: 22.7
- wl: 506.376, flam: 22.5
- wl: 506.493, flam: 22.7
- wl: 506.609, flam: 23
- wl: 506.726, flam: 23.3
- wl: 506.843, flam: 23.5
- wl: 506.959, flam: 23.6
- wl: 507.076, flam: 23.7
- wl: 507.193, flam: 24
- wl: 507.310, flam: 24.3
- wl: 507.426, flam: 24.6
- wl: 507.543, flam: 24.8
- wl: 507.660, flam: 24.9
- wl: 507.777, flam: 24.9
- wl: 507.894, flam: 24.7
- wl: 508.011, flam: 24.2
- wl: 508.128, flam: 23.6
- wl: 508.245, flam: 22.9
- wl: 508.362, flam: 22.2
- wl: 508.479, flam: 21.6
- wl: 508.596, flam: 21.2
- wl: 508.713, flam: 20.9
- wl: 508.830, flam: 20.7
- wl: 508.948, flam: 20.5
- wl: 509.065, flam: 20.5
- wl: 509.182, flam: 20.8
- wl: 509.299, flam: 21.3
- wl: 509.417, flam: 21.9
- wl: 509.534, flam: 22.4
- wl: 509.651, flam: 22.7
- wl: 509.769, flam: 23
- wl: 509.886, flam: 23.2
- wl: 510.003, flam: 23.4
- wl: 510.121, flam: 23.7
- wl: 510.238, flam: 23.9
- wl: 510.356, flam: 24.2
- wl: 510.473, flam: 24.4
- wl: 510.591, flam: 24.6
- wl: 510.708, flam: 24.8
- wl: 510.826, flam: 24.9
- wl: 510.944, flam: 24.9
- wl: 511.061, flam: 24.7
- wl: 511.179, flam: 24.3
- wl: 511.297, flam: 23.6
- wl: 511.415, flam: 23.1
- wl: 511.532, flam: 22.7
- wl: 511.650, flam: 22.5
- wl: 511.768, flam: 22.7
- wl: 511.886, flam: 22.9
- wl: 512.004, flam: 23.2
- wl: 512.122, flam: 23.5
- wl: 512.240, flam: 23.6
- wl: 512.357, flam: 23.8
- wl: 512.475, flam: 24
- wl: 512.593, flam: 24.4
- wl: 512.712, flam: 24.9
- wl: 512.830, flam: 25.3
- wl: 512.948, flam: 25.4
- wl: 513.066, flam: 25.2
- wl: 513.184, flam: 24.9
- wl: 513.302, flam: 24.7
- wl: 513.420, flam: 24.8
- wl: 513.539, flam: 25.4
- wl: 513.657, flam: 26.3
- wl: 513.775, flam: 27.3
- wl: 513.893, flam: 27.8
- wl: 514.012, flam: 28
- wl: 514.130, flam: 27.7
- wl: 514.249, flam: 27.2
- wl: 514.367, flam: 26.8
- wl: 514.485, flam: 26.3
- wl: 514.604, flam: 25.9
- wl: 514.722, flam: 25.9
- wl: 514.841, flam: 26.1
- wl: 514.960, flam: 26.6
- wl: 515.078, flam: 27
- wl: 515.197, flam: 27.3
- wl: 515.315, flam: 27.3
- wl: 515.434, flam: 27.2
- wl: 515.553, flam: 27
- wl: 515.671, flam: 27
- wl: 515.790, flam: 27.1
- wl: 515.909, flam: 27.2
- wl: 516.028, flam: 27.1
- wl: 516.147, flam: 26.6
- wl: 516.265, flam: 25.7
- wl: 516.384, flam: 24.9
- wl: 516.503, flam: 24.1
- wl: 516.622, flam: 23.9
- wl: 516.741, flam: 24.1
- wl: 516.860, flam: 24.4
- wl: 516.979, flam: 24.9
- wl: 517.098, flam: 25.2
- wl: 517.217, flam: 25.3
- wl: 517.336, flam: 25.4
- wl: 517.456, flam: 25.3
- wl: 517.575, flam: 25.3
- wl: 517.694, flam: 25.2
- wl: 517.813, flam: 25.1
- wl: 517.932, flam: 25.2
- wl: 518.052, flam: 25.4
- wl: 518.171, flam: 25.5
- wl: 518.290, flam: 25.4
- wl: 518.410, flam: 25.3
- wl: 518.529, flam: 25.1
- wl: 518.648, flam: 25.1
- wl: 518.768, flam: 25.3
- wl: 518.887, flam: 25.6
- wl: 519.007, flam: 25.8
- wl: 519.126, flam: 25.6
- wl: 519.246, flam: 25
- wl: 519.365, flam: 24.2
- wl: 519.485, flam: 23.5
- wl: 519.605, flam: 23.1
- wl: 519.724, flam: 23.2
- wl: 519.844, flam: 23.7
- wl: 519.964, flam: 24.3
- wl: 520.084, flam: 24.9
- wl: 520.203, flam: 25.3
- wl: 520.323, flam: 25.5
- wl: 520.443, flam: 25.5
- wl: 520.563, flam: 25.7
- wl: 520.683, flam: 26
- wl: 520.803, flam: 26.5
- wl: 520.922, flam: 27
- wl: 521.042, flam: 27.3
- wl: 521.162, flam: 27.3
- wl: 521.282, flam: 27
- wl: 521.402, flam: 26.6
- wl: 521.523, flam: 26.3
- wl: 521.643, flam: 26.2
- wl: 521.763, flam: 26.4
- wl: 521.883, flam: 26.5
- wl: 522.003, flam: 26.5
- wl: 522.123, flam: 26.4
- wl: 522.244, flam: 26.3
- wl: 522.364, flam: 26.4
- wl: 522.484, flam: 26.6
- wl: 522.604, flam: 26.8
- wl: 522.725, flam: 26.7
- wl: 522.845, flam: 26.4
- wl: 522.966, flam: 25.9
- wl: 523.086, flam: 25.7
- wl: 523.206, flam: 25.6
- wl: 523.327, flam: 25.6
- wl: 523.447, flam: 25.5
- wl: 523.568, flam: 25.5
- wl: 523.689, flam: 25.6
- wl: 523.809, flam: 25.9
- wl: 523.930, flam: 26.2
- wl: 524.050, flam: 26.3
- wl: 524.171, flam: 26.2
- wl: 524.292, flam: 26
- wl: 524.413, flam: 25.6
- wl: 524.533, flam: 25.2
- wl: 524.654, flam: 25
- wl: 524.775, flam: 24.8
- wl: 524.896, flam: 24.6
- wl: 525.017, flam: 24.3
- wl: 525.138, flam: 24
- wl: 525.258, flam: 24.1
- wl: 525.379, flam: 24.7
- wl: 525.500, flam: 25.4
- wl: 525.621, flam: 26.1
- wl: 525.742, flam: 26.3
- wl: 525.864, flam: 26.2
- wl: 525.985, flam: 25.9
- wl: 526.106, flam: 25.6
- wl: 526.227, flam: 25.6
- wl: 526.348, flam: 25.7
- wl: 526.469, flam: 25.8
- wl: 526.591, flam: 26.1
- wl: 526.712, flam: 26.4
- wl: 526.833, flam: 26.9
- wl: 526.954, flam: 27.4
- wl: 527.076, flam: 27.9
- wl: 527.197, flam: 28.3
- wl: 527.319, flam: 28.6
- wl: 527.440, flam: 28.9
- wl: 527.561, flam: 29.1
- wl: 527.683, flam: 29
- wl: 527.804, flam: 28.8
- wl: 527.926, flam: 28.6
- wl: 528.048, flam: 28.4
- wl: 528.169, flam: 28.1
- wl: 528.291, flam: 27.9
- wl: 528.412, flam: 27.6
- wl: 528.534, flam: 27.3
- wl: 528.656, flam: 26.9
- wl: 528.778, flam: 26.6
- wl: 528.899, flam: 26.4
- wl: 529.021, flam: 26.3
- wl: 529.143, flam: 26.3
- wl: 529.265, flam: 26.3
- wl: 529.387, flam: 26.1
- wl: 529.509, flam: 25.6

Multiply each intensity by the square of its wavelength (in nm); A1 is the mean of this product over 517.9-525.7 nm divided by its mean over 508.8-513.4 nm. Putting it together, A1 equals 1.13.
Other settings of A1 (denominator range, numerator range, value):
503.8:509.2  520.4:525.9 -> 1.20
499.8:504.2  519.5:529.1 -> 1.36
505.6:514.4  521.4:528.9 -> 1.17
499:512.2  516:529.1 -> 1.24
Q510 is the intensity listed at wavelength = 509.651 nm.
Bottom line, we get 22.7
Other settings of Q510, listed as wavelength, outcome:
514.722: 25.9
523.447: 25.5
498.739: 22.7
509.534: 22.4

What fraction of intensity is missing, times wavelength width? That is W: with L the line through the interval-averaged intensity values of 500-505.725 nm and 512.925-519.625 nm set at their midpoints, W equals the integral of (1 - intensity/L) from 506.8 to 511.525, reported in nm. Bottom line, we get 0.06 nm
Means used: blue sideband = 21.7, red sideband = 25.8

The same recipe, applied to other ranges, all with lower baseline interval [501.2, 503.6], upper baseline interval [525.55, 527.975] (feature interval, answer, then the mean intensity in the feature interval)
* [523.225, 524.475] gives 0.03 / 25.8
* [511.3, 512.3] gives 0.03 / 23.1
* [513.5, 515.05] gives -0.15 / 26.7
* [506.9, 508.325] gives -0.08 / 24.2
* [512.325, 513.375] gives -0.03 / 24.8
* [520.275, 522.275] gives -0.04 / 26.4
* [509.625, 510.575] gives -0.01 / 23.6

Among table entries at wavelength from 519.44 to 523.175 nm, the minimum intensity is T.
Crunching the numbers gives 23.1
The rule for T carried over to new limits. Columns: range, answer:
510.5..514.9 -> 22.5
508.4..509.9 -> 20.5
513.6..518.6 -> 23.9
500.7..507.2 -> 19.9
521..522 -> 26.2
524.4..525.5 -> 24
